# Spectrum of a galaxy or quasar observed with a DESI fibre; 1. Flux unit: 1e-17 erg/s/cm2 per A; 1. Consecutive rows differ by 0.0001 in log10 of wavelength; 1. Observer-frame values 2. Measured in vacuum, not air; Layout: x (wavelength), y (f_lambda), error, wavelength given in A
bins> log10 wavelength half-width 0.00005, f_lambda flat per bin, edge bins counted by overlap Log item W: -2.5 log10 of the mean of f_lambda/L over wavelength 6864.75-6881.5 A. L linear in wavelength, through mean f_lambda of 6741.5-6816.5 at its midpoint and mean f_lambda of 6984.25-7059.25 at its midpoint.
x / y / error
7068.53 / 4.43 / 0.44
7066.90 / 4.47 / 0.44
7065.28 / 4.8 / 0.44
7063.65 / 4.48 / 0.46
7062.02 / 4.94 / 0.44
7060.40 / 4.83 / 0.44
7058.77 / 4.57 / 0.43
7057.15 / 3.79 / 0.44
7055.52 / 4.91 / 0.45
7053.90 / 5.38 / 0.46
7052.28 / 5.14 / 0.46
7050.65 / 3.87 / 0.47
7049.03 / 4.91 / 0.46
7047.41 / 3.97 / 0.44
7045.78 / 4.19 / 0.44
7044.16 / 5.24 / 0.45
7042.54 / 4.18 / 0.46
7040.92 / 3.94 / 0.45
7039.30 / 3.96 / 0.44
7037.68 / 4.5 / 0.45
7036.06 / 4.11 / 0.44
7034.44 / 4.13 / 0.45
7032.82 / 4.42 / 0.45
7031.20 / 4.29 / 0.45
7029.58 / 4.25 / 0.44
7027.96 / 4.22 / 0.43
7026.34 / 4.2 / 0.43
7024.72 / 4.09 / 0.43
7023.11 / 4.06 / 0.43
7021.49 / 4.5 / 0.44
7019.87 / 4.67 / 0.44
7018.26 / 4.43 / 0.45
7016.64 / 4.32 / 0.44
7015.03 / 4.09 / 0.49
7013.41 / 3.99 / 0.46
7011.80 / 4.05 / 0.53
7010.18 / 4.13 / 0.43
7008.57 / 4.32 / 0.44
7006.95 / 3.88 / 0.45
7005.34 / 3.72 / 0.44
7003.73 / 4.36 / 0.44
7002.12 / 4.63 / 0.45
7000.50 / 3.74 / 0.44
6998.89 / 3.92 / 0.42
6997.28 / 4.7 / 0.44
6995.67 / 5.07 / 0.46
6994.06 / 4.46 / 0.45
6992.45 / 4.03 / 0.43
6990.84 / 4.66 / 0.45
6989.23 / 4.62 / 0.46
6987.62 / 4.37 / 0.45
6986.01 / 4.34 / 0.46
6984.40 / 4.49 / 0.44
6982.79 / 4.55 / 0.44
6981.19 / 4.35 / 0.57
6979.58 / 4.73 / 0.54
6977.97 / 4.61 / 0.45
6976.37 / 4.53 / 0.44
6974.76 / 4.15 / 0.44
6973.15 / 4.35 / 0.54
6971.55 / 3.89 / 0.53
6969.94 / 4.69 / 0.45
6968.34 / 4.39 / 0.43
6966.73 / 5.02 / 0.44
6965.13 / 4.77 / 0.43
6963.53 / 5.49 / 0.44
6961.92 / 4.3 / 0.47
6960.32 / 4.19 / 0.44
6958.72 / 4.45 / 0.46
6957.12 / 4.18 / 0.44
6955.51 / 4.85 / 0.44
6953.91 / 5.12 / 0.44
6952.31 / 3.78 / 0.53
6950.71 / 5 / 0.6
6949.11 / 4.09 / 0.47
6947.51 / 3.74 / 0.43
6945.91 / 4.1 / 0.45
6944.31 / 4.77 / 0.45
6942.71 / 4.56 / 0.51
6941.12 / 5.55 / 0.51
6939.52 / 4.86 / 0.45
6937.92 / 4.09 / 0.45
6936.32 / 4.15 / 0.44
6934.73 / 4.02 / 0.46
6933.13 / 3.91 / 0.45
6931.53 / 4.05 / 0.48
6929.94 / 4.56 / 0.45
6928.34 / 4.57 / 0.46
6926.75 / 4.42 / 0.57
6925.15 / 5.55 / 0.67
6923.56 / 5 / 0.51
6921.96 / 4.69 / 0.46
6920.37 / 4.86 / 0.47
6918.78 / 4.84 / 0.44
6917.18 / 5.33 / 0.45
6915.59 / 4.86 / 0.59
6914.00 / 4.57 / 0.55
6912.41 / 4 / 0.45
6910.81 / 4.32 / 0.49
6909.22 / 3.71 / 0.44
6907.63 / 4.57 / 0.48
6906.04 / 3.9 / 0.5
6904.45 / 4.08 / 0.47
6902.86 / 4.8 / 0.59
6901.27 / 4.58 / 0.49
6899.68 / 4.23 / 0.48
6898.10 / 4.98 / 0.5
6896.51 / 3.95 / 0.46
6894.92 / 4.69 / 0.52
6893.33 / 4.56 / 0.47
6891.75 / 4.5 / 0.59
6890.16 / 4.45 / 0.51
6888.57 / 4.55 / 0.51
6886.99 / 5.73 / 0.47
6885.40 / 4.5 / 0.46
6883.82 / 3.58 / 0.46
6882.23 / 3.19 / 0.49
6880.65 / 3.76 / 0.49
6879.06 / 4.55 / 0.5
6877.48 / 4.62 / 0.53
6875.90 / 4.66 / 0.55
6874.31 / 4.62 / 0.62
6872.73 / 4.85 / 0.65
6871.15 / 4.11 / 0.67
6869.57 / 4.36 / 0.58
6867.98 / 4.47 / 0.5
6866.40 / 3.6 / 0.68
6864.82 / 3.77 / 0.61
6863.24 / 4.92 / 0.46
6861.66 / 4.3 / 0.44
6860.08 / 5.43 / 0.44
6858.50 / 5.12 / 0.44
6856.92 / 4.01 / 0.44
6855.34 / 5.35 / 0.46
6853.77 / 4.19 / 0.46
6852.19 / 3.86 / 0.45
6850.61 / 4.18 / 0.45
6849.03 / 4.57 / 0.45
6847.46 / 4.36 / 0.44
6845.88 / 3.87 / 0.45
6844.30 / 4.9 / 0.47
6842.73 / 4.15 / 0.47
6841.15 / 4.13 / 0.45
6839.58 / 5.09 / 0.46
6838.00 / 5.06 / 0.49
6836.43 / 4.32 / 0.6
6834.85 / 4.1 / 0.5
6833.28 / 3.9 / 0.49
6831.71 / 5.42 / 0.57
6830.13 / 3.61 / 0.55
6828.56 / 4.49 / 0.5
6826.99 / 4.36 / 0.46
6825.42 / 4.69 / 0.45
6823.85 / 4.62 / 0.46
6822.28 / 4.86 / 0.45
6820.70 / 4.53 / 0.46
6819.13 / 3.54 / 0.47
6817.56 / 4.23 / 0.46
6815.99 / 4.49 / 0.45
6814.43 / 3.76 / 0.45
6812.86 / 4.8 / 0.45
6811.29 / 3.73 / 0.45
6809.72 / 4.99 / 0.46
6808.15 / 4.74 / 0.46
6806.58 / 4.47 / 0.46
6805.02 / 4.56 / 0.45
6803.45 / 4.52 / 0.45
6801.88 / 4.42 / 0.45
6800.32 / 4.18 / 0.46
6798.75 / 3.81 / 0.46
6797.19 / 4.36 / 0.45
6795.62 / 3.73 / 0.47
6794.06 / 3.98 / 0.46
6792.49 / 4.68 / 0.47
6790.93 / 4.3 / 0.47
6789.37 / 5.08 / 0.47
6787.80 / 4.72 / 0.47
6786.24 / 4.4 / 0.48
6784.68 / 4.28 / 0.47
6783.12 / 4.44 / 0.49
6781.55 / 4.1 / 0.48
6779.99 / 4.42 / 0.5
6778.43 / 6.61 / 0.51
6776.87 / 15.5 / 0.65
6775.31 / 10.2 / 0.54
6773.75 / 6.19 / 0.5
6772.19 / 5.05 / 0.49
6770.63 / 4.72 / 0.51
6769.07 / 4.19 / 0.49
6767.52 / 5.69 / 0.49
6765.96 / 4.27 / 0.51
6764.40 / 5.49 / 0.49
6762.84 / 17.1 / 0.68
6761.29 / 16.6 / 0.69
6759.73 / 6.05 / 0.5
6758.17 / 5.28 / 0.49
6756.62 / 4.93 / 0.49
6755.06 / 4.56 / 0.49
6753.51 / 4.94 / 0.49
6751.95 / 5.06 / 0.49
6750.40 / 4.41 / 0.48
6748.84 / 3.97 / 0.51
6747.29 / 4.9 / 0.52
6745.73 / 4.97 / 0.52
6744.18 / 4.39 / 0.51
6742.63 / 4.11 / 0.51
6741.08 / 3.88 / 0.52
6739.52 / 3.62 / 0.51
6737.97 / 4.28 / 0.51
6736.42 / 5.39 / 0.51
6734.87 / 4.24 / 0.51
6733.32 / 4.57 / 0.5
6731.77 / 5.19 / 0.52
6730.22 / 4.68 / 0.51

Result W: 0.17 mag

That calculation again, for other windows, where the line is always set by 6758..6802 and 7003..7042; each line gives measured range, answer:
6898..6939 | 0.127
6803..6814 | 0.296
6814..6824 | 0.337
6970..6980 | 0.047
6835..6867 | 0.246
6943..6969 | 0.051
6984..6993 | 0.011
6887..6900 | 0.148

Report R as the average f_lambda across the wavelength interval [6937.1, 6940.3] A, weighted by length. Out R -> 4.46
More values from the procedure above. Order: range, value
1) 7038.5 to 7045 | 4.33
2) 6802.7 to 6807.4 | 4.52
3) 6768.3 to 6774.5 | 5.03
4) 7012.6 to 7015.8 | 4.04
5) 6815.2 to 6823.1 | 4.33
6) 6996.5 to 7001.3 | 4.12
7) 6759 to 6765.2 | 11.3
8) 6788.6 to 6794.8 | 4.51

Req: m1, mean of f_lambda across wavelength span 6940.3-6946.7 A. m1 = 4.75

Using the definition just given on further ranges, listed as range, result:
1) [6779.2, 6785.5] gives 4.31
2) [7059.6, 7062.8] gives 4.89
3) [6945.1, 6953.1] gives 4.14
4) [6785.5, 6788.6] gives 4.56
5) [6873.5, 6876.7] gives 4.64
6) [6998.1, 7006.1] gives 4.08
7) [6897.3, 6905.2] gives 4.54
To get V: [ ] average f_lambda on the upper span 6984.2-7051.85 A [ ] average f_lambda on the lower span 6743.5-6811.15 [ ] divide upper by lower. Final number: 0.76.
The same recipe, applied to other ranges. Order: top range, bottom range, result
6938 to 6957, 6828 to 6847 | 1.03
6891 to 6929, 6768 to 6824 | 0.92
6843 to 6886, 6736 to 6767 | 0.74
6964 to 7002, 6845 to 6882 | 1.02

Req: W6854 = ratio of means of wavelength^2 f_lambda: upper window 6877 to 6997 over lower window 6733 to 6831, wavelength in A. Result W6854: 0.90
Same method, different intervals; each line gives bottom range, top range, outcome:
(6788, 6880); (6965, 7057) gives 1.04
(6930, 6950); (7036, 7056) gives 1.07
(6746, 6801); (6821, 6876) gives 0.78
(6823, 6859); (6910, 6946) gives 1.06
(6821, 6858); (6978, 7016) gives 1.02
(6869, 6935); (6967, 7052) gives 1.00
